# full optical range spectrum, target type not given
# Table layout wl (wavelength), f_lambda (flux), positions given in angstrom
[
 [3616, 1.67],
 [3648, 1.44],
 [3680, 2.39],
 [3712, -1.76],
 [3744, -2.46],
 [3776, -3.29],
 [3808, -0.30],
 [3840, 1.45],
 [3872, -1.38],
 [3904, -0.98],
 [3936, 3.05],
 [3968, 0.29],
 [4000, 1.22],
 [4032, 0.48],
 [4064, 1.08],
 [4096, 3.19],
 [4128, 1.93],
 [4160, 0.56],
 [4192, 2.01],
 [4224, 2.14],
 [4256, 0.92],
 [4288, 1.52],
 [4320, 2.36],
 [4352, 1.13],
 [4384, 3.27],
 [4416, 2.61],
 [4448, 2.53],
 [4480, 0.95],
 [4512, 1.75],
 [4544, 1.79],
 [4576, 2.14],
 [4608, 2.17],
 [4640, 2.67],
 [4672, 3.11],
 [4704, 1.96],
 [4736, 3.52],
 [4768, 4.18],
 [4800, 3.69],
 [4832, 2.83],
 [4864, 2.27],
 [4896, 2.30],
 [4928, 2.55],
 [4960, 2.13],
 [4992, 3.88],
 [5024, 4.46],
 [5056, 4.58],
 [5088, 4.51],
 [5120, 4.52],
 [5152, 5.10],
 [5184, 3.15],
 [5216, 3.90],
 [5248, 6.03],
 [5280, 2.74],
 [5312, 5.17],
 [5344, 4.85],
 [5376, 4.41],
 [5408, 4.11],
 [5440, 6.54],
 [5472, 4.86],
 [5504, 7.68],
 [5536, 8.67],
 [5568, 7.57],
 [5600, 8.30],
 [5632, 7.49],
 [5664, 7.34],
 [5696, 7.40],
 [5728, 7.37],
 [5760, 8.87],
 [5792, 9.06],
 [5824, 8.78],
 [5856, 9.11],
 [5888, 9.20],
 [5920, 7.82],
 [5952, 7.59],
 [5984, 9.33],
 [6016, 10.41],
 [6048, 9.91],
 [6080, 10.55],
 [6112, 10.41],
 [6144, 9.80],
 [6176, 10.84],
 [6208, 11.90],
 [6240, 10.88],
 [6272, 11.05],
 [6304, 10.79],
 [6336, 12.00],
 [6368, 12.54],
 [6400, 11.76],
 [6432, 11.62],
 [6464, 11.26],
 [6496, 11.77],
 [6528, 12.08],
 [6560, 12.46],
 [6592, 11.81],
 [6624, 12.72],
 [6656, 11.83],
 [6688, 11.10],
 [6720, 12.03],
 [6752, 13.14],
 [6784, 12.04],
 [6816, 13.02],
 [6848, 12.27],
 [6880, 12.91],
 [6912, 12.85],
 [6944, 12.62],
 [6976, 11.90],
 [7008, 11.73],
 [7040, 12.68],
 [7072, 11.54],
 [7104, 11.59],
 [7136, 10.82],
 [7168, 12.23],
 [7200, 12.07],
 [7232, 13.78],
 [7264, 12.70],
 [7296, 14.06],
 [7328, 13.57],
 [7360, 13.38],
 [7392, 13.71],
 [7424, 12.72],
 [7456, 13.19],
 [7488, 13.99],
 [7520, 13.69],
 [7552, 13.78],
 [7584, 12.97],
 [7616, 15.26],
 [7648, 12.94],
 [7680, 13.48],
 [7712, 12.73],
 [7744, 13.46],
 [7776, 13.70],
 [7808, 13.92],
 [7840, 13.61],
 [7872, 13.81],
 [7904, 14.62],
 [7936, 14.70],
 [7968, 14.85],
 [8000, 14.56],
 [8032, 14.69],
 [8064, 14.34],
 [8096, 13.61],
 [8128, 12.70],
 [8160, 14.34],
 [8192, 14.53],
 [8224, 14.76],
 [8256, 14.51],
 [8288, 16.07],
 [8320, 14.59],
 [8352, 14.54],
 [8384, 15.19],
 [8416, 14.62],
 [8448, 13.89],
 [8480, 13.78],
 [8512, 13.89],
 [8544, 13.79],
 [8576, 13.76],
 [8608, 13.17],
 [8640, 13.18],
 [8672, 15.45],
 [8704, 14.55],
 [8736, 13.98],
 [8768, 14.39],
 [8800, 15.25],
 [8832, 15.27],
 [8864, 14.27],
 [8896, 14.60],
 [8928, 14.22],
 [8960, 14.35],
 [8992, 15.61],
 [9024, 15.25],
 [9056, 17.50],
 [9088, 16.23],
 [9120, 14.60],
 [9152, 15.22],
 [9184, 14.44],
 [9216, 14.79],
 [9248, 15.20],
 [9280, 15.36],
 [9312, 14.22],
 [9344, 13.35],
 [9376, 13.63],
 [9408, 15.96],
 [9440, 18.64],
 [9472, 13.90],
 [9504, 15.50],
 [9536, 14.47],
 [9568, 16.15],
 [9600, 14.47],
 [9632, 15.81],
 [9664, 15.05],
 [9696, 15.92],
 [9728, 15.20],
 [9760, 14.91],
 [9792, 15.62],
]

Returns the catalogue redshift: 0.377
